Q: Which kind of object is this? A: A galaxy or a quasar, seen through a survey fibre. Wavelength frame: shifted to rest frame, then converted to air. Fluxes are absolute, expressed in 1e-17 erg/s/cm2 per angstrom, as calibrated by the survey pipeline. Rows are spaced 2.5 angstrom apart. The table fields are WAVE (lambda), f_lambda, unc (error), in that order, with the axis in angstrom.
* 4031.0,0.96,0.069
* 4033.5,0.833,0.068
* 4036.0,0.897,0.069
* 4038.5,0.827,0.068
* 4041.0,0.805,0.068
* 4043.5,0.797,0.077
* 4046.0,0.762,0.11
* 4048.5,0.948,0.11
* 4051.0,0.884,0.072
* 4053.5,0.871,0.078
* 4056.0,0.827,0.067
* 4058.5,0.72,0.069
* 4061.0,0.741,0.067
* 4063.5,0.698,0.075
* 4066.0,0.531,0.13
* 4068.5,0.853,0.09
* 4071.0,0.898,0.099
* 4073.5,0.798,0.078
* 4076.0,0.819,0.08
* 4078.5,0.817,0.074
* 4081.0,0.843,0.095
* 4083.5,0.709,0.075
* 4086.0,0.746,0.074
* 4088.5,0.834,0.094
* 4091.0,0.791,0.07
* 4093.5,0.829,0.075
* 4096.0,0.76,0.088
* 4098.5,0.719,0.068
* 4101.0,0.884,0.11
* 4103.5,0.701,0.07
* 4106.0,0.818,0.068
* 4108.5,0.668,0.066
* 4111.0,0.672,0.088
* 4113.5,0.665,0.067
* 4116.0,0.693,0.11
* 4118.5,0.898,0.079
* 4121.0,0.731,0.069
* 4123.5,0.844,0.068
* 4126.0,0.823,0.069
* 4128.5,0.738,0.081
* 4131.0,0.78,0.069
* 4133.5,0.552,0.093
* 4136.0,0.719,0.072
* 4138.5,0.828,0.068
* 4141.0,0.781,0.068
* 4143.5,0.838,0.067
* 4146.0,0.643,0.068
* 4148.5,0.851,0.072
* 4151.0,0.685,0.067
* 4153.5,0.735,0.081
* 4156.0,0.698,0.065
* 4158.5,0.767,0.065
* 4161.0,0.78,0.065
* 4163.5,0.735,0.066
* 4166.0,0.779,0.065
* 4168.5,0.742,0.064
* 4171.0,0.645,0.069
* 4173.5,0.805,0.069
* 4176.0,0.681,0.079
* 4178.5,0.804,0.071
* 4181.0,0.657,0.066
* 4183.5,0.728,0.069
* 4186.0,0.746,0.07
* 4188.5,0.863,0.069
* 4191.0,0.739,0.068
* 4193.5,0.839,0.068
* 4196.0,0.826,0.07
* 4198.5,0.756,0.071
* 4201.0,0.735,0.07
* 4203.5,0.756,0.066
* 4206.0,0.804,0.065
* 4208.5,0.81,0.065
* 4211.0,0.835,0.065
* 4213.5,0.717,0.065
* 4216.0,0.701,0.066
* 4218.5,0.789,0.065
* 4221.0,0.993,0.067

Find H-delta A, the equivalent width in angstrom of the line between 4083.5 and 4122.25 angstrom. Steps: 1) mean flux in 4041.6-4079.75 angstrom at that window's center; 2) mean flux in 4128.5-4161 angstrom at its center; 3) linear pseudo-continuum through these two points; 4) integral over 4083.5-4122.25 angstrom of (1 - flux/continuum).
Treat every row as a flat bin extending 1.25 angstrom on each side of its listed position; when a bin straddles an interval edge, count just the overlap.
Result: 0.53 angstrom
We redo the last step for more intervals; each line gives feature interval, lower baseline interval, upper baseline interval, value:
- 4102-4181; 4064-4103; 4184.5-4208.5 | 4.2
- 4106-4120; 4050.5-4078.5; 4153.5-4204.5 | 0.8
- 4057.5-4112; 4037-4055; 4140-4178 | 2.9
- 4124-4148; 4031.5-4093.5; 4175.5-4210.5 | 1.1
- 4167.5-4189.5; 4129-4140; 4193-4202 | 0.8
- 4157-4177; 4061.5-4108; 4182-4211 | 1.0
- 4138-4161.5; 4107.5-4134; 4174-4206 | -0.3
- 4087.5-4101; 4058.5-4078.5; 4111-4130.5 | -0.5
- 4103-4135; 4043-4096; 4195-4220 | 2.0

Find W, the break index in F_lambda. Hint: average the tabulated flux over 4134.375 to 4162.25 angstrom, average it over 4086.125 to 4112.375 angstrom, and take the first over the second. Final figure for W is 1.0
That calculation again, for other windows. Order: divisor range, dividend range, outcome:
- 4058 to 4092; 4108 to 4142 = 0.96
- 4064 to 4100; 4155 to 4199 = 0.97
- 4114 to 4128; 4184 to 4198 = 1.01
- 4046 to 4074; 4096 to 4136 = 0.94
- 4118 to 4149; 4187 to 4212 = 1.04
